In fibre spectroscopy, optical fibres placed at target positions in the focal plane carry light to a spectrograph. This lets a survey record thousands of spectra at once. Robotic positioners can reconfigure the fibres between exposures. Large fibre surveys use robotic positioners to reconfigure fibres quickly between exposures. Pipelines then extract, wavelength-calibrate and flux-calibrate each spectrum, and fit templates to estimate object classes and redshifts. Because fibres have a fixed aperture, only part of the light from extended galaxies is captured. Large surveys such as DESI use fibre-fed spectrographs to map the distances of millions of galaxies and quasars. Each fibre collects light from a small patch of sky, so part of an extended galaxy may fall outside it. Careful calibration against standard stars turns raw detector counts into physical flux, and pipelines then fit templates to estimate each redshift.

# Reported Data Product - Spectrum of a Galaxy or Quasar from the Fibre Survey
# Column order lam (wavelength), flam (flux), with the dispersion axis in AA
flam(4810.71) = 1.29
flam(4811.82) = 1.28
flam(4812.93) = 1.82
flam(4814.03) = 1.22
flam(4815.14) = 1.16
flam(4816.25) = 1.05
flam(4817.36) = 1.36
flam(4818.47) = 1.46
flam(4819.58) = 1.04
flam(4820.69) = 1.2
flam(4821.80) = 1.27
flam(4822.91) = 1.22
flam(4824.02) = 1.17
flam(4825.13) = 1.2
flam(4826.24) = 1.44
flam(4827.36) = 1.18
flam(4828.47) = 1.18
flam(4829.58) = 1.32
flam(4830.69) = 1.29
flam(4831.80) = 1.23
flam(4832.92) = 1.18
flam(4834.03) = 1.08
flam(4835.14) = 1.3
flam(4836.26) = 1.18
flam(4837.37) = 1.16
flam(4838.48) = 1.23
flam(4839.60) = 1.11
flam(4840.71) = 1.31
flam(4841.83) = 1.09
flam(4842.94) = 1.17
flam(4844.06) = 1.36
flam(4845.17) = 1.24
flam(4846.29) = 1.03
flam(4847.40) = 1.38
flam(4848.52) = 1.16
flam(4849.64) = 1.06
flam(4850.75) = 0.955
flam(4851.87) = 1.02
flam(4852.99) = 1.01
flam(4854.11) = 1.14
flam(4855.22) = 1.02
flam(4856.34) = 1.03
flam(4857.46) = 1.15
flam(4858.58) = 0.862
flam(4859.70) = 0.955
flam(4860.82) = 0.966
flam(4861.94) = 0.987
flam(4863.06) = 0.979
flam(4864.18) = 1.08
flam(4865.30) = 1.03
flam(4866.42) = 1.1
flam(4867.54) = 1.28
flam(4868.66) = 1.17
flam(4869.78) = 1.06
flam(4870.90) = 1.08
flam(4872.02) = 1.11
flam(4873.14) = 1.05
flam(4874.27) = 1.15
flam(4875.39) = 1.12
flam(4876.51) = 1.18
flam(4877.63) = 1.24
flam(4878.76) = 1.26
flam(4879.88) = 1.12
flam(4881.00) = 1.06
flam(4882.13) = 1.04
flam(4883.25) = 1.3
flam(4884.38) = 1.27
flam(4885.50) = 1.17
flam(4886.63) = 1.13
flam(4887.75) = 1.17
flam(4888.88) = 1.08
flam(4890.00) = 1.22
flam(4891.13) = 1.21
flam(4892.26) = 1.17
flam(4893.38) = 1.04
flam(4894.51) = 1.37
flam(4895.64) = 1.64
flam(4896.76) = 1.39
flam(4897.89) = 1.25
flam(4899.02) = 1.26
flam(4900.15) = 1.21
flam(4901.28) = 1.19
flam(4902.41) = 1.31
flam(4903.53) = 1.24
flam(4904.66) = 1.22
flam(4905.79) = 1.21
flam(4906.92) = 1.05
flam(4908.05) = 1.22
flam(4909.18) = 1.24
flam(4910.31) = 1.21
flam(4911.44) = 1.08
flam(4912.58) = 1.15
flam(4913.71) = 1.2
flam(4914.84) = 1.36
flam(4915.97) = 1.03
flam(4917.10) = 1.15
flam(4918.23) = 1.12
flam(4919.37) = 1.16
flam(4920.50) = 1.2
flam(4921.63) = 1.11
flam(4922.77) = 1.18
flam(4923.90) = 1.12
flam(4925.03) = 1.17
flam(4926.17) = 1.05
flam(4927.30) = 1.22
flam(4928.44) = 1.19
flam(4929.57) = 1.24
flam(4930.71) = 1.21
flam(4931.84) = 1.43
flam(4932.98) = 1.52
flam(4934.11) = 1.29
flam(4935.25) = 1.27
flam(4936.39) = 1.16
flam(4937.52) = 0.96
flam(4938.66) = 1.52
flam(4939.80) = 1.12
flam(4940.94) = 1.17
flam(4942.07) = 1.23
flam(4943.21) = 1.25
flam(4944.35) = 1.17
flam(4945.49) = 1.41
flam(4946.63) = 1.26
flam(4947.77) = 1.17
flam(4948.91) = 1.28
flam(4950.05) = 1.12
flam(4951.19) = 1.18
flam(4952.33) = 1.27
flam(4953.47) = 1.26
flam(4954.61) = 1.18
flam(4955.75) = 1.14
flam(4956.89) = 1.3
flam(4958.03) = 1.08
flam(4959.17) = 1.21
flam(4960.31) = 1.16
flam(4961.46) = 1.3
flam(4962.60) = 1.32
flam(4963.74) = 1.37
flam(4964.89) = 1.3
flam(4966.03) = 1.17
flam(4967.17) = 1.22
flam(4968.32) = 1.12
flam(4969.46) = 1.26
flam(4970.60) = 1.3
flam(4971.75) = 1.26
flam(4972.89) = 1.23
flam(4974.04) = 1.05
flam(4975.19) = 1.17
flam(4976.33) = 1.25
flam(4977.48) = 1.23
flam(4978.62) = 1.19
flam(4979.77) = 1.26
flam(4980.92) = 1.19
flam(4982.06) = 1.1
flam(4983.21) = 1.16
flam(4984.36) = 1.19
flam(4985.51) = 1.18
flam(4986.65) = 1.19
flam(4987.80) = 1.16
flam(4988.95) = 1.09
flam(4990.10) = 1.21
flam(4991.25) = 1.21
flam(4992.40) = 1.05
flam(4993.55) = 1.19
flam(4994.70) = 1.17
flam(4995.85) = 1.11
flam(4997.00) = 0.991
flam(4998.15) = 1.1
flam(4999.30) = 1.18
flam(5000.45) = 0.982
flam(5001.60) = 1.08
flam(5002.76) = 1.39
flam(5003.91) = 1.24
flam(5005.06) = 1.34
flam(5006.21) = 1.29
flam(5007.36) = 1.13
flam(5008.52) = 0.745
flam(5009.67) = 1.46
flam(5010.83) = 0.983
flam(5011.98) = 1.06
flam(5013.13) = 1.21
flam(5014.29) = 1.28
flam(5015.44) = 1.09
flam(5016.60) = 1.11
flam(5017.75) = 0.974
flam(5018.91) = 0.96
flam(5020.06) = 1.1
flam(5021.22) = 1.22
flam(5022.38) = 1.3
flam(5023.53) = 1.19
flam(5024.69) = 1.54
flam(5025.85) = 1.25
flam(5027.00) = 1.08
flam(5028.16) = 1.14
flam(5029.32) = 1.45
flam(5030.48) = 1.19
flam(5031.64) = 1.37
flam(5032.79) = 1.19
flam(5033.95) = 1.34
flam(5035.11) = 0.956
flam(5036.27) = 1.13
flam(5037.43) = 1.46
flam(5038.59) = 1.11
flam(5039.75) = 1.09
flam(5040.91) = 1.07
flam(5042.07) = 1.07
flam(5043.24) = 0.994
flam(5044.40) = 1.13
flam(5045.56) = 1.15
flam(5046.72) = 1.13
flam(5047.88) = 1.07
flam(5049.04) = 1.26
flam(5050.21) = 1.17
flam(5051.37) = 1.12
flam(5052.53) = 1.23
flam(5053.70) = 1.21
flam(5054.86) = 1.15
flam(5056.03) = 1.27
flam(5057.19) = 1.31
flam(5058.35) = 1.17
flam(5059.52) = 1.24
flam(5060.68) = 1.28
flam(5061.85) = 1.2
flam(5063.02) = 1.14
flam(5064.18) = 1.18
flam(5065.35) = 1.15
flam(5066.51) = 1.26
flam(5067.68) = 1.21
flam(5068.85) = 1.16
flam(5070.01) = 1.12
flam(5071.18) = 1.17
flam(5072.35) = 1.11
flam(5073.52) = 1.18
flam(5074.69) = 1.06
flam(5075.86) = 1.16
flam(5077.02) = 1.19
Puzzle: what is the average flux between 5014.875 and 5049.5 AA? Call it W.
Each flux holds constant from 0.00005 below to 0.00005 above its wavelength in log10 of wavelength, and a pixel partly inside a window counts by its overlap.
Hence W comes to 1.17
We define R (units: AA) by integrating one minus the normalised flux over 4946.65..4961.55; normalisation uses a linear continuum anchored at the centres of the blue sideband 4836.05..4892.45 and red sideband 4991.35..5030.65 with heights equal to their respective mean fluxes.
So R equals -0.7 AA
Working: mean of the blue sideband 1.12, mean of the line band 1.2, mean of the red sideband 1.16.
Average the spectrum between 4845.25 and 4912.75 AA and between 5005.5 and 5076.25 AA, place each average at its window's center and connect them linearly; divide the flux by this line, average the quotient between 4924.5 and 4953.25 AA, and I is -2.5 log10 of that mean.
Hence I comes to -0.07 mag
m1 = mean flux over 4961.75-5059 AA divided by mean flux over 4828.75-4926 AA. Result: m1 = 1.0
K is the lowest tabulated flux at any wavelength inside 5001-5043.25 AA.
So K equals 0.745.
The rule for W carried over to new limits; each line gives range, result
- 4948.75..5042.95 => 1.18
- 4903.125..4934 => 1.2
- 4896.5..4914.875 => 1.22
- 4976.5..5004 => 1.16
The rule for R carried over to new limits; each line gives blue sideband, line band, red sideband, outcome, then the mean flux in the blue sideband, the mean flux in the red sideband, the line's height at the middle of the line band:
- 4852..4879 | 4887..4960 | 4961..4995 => -4.6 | 1.08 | 1.2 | 1.14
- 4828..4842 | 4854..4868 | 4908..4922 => 1.8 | 1.21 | 1.17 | 1.2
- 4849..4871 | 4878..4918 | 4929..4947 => -1.9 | 1.05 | 1.26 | 1.15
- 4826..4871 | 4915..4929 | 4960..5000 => 0.2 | 1.13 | 1.19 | 1.16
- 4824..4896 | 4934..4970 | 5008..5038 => -1.7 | 1.15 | 1.18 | 1.17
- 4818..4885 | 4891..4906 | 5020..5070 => -1.4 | 1.15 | 1.2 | 1.16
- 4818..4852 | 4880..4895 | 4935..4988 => 0.5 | 1.2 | 1.21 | 1.21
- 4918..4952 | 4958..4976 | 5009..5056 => -0.3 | 1.22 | 1.17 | 1.2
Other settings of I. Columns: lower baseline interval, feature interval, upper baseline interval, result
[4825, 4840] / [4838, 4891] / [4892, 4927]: 0.086 mag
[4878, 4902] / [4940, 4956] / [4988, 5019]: -0.040 mag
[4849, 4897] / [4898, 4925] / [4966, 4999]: -0.040 mag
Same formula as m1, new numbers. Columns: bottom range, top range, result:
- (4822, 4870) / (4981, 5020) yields 1.00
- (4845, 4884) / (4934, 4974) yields 1.12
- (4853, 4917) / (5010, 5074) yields 1.02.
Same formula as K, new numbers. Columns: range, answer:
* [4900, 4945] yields 0.96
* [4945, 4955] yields 1.12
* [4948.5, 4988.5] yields 1.05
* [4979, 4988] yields 1.1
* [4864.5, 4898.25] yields 1.03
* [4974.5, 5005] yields 0.982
